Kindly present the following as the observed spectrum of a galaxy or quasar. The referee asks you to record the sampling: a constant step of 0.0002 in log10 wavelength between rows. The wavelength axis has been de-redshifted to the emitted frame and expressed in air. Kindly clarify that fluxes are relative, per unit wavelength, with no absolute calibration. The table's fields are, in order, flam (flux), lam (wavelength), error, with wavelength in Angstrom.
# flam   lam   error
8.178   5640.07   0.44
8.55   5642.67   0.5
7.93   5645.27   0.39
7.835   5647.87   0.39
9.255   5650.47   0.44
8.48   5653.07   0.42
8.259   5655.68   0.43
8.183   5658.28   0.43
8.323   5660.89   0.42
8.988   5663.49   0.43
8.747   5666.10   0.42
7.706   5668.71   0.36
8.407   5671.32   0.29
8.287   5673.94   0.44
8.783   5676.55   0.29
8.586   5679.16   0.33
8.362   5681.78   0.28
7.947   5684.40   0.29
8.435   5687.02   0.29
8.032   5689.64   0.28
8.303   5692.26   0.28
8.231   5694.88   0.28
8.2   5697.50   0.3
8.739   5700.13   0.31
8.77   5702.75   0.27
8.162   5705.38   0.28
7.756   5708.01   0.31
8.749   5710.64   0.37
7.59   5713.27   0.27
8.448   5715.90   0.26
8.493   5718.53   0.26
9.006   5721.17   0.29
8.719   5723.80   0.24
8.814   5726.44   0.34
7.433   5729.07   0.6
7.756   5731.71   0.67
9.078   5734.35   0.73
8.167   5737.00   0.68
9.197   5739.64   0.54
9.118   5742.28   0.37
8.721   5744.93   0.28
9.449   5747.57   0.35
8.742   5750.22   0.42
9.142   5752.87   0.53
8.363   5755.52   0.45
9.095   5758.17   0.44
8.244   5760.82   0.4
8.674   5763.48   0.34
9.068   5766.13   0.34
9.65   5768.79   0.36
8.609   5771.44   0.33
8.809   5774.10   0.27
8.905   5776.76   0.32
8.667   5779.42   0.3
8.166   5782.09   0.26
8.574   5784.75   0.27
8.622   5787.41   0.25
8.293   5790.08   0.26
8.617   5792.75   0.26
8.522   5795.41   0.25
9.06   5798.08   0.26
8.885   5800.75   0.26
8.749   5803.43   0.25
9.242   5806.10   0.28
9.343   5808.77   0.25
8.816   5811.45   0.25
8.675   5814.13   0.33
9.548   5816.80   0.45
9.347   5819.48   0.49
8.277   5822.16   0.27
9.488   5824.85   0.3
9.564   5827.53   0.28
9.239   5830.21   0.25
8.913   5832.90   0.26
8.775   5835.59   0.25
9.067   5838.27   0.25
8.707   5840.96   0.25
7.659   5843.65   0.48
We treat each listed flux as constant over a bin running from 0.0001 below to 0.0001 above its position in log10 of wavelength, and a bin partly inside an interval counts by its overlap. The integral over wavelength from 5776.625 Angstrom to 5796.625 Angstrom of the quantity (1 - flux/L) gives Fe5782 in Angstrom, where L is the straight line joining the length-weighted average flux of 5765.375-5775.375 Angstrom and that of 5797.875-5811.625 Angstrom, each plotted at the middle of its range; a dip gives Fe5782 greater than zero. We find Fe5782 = 1.1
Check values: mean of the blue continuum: 9.03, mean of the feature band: 8.53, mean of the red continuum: 9.03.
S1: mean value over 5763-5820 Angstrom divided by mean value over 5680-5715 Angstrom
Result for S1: 1.07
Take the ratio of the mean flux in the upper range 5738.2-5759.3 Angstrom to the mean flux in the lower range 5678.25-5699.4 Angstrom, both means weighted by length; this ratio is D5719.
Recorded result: 1.09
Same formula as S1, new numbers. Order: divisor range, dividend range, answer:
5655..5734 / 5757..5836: 1.06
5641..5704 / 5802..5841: 1.08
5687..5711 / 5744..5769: 1.07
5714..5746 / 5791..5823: 1.04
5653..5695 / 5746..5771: 1.07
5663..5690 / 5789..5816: 1.06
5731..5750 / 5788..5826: 1.01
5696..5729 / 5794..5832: 1.08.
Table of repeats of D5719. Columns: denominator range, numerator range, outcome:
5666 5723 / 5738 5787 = 1.06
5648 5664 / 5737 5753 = 1.06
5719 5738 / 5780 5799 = 1.01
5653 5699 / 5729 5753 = 1.05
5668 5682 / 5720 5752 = 1.04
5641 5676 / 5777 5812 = 1.04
